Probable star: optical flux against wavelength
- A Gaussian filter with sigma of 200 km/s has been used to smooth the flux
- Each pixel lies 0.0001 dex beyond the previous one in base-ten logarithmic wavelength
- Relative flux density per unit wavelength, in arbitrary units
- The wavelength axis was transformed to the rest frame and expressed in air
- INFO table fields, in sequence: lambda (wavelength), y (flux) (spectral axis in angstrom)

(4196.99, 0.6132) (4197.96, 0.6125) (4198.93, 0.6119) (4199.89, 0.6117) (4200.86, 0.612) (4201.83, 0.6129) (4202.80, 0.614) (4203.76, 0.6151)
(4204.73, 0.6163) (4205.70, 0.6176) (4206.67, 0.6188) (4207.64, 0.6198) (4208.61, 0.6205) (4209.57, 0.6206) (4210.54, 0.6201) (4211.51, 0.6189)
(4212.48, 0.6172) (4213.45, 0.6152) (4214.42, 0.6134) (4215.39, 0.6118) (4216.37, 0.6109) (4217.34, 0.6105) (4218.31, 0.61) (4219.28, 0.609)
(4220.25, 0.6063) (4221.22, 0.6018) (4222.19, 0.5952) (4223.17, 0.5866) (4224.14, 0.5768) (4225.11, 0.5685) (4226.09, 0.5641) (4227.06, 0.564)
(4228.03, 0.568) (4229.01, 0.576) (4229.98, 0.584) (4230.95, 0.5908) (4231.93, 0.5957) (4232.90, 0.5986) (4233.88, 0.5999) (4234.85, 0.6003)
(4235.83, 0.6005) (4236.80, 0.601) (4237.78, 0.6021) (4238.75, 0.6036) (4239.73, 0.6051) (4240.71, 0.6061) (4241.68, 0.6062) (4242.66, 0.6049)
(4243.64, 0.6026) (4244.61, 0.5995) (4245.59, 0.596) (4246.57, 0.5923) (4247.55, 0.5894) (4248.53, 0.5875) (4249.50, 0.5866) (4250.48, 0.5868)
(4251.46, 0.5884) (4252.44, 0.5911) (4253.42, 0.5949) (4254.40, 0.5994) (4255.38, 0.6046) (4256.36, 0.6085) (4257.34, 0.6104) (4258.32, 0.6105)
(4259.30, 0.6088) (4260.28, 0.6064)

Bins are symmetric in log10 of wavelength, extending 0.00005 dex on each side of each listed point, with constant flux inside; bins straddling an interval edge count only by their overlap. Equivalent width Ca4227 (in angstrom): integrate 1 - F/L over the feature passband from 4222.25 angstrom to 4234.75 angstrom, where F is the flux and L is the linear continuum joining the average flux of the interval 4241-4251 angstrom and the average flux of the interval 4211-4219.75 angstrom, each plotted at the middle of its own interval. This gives 0.5 angstrom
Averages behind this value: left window 0.613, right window 0.596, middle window 0.582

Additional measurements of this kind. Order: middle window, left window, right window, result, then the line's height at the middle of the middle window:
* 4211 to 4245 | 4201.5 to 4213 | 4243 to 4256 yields 0.5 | 0.606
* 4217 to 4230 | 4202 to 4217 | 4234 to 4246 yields 0.5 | 0.61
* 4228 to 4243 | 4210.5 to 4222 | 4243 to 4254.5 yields 0.1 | 0.6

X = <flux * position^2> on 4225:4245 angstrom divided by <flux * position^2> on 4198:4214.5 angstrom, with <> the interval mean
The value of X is 1.0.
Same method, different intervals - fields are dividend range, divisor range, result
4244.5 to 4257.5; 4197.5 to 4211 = 0.99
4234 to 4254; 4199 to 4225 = 0.99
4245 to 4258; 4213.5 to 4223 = 1.00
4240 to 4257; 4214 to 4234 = 1.02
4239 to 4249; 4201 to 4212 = 0.99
